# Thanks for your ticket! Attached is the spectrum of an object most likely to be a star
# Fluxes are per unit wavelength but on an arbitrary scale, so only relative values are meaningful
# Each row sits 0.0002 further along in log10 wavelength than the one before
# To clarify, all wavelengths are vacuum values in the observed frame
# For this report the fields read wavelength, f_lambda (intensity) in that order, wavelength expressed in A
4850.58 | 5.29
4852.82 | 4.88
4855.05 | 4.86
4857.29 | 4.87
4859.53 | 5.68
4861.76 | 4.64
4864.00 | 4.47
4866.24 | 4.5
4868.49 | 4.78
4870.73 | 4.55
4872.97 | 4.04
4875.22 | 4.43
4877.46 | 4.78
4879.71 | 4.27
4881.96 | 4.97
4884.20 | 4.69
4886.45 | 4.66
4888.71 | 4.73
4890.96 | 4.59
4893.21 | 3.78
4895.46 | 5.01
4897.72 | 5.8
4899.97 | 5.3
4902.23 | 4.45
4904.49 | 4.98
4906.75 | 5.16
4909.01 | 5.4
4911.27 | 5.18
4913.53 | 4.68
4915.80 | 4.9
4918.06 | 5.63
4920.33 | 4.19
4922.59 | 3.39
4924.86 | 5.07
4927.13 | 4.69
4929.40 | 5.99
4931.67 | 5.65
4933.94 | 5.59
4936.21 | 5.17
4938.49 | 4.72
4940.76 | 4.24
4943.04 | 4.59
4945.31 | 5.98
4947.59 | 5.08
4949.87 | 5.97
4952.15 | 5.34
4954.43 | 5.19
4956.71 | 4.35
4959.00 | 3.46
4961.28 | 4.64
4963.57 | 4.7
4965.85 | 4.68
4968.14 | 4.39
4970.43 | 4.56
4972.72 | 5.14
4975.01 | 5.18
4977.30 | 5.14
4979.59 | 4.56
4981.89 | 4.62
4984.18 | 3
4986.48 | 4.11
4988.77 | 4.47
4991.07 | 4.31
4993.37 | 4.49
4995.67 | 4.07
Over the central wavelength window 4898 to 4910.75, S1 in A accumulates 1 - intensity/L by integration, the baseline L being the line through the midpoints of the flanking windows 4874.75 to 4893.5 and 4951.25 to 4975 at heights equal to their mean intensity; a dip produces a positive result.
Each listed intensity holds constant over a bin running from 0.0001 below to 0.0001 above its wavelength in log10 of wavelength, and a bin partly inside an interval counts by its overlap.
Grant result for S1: -1.4 A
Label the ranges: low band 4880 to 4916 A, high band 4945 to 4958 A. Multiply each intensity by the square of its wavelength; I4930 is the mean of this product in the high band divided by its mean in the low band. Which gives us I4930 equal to 1.10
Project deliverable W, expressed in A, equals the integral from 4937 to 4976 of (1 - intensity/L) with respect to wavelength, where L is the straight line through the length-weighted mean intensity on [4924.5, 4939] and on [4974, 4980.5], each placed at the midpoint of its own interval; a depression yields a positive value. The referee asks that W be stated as 2.2 A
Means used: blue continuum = 5.3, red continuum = 4.97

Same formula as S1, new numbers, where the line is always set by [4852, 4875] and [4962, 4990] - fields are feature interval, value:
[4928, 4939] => -2.00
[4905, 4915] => -0.96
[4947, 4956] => -1.53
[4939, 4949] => -0.85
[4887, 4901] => -0.57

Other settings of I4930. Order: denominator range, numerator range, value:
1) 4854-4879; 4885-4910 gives 1.06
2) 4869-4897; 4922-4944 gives 1.11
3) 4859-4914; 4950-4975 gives 1.02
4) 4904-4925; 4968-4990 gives 0.96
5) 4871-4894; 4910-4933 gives 1.12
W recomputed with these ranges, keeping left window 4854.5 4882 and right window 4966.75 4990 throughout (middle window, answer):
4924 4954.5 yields -4.5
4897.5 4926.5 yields -1.9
